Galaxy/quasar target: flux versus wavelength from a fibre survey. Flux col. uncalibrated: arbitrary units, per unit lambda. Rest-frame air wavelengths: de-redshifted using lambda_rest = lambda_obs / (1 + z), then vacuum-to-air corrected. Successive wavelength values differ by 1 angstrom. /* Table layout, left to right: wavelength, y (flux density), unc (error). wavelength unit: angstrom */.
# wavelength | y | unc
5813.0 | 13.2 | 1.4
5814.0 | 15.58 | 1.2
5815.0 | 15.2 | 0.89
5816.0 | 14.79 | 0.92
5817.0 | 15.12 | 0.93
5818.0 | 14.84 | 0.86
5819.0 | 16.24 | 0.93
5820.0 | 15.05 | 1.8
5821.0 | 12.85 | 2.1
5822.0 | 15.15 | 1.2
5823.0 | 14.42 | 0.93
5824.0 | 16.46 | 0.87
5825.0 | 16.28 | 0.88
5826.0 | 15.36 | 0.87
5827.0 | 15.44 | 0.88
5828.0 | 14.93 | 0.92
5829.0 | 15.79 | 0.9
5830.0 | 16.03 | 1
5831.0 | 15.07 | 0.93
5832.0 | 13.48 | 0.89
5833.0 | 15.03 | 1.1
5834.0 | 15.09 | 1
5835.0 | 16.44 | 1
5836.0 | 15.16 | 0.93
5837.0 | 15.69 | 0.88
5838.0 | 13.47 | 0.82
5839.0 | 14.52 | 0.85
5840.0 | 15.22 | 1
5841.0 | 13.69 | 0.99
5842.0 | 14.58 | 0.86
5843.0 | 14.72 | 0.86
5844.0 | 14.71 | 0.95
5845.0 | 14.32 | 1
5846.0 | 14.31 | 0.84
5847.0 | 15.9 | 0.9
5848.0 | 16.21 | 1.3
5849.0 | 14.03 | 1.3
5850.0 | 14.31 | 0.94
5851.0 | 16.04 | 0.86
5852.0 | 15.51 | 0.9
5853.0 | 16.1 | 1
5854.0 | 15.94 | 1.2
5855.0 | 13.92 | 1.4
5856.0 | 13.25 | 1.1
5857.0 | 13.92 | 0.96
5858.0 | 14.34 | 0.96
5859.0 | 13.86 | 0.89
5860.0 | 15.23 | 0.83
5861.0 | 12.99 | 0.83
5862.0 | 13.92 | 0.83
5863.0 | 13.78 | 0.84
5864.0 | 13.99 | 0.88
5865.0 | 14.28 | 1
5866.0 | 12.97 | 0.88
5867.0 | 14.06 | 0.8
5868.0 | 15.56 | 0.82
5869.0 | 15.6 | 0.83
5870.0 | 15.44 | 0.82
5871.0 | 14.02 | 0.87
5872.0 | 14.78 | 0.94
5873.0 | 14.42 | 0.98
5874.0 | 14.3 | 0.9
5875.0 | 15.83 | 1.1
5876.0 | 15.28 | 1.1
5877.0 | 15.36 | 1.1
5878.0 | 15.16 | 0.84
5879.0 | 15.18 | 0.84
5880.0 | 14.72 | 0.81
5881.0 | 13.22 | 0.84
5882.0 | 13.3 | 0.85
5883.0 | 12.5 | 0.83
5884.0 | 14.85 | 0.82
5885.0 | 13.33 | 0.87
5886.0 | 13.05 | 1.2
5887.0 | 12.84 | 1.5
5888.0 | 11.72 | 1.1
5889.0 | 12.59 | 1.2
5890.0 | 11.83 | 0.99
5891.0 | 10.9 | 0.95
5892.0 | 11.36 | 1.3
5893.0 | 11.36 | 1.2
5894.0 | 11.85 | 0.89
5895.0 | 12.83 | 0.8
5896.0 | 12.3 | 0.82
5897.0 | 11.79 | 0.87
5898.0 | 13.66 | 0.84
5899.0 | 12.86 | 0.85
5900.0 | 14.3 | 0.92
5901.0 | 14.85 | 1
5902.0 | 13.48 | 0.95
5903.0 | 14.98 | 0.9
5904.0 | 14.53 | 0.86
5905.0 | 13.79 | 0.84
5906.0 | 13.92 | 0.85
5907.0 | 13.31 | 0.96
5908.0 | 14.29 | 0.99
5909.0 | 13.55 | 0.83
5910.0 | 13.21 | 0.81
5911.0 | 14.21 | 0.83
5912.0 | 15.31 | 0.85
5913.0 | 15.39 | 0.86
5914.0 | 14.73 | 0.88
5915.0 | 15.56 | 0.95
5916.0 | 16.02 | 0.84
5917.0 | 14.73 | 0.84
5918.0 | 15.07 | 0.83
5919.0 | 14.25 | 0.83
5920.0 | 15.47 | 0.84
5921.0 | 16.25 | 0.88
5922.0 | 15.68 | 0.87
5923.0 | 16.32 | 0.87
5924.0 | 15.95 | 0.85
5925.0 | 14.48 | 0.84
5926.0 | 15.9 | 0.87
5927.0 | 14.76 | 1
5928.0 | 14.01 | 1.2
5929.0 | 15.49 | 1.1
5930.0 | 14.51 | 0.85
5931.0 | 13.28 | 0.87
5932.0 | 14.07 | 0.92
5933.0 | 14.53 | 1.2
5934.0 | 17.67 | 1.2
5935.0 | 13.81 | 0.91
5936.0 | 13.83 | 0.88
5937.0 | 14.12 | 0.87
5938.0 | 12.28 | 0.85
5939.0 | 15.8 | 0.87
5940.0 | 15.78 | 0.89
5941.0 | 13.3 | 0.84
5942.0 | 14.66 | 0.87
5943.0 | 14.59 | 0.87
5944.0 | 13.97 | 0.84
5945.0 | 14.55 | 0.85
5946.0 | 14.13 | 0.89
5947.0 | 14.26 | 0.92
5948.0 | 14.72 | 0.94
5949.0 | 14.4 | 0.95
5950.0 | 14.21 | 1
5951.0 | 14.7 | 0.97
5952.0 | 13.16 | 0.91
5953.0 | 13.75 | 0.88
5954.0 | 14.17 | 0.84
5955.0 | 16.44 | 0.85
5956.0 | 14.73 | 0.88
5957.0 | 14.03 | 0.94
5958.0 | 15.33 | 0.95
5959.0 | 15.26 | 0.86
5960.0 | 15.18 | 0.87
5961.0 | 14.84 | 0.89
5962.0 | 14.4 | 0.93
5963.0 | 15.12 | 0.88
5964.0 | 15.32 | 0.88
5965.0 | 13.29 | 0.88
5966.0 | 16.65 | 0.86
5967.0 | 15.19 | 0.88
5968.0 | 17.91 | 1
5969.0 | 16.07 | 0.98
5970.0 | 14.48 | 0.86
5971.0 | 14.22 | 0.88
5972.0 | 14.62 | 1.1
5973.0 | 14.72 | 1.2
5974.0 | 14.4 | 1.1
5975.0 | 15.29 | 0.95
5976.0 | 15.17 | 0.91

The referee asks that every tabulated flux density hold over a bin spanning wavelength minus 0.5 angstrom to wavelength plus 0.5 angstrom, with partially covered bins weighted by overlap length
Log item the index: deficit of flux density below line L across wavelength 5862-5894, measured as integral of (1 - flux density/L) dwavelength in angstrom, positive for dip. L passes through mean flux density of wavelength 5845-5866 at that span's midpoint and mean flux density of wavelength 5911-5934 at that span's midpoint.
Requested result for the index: 2.1 angstrom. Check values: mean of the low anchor 14.5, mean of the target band 13.8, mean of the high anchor 15.1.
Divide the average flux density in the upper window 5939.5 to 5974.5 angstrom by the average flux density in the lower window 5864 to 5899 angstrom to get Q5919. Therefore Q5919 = 1.09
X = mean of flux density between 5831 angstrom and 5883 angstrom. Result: 14.6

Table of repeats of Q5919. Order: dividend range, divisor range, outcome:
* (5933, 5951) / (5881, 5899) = 1.16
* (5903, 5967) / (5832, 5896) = 1.04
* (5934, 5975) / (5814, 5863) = 0.99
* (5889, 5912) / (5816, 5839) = 0.87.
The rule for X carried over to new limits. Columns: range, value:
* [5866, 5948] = 14.2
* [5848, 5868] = 14.4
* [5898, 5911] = 13.9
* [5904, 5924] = 14.8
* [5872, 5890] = 13.9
